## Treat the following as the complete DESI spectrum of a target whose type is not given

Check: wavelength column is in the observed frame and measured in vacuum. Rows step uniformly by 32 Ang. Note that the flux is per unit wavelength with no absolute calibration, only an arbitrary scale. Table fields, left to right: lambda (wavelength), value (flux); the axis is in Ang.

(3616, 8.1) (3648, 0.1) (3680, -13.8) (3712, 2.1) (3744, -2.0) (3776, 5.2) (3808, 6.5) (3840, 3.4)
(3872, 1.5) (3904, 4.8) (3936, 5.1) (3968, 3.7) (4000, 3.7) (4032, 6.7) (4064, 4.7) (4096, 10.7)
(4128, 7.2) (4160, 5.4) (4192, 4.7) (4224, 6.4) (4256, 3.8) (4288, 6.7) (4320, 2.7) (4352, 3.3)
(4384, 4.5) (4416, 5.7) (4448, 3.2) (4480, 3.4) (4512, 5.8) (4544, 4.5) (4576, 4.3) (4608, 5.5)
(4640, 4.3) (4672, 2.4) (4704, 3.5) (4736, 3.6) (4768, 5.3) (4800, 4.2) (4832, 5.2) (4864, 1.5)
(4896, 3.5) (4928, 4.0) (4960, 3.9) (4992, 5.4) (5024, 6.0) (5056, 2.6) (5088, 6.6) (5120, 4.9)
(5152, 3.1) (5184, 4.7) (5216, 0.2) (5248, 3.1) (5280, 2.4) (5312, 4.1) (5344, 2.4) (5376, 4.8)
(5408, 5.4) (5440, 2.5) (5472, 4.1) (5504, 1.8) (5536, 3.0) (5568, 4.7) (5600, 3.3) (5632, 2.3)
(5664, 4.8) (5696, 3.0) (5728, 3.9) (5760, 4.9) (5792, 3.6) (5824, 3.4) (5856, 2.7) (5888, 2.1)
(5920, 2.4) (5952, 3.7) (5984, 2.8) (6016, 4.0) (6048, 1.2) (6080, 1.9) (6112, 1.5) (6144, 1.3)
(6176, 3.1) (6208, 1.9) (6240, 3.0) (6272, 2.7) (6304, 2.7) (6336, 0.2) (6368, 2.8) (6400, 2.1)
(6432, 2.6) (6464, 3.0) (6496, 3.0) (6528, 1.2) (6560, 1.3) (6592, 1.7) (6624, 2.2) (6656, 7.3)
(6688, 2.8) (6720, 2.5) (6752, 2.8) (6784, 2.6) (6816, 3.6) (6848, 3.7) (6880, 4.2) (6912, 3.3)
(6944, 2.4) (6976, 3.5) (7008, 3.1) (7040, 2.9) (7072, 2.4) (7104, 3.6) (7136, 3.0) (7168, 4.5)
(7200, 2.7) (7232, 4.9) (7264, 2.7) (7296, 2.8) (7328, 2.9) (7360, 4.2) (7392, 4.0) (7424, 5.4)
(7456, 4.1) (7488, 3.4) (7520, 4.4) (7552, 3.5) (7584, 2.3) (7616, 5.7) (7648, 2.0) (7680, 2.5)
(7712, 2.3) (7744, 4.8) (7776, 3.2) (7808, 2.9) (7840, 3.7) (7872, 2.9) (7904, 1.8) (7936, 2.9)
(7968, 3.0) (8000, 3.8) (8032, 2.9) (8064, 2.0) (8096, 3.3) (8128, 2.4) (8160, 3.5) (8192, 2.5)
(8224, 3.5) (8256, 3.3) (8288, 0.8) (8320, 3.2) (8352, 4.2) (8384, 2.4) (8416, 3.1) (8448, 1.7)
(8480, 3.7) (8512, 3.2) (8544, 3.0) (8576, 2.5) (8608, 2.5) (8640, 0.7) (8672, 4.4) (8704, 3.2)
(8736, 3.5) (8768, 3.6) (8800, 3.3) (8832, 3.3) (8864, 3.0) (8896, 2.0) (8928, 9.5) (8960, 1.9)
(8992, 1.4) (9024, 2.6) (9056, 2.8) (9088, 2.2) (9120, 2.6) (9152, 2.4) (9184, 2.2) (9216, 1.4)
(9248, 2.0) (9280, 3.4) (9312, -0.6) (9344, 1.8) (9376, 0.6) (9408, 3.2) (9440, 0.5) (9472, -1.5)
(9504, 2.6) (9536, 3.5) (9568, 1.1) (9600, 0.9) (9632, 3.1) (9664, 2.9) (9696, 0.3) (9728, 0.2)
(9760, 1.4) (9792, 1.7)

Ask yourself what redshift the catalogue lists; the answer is 0.782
